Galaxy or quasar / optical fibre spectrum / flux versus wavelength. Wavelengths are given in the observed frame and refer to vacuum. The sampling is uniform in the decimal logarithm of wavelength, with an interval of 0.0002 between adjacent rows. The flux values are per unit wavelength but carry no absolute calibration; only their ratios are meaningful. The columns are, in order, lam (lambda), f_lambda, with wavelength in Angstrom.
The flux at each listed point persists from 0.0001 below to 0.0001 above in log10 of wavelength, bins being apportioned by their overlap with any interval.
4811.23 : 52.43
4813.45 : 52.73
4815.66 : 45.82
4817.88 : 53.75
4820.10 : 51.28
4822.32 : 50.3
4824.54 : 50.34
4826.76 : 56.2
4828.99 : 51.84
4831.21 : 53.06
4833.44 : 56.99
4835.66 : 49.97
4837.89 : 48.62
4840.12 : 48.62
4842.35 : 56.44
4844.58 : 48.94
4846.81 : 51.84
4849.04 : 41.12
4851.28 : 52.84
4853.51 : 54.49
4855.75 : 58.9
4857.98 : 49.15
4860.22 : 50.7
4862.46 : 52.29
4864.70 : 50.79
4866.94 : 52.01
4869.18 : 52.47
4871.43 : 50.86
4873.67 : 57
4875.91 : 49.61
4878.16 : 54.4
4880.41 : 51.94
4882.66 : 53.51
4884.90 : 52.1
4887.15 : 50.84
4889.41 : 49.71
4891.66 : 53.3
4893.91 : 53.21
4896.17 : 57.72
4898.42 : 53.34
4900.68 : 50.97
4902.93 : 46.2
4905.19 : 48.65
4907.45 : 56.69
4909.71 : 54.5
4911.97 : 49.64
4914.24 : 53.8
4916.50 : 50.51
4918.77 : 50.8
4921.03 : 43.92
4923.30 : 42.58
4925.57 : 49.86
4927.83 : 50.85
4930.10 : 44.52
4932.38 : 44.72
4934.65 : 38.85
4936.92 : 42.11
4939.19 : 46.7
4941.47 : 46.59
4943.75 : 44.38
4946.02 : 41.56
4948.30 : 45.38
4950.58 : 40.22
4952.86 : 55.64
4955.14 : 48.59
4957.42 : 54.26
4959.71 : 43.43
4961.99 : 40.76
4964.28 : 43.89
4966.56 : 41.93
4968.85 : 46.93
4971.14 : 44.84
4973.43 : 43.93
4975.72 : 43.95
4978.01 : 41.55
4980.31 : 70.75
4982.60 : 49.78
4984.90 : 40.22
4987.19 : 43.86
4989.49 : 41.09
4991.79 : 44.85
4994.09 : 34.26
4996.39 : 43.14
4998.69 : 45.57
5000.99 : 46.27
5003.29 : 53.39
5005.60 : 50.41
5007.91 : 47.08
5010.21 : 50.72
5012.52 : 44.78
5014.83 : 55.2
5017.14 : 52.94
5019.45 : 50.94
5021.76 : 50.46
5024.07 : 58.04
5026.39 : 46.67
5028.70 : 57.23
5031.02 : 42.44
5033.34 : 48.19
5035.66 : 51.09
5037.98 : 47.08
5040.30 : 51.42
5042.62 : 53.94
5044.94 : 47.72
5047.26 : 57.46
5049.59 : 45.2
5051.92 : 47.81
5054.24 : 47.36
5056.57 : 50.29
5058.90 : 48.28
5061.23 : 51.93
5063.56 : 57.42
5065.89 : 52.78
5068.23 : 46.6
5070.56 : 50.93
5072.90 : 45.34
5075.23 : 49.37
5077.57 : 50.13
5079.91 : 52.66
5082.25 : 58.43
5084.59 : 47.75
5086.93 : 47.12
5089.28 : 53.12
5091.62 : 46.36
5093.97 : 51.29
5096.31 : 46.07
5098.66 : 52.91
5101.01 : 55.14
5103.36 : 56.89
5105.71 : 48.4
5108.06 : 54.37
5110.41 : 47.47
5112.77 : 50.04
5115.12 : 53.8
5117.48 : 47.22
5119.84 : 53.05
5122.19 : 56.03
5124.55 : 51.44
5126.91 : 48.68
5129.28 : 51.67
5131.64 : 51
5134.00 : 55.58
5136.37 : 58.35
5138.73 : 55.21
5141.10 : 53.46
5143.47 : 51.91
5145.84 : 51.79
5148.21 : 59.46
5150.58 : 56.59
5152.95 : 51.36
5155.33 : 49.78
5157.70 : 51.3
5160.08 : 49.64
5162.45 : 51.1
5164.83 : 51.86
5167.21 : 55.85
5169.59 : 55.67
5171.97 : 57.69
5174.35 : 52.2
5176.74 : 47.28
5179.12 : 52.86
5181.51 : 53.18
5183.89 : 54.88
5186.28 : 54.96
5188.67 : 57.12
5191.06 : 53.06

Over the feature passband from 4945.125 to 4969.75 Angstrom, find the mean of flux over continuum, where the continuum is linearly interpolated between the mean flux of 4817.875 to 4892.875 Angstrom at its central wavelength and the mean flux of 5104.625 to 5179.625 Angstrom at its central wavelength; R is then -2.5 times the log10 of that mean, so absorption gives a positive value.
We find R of 0.143 mag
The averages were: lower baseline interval 51.9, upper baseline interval 52.6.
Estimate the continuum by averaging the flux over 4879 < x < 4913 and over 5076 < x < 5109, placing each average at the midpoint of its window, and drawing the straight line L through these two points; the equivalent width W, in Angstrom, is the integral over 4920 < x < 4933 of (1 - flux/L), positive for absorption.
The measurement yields 1.5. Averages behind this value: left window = 52.2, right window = 51.4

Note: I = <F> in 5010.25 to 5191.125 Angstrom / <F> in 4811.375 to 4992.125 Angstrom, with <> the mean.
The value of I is 1.0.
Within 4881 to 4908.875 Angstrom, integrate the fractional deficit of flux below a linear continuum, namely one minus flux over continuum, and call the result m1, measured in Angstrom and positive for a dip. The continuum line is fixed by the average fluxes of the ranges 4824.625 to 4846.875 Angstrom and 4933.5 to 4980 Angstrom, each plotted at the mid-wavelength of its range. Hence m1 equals -2.0 Angstrom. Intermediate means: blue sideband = 52.2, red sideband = 45.2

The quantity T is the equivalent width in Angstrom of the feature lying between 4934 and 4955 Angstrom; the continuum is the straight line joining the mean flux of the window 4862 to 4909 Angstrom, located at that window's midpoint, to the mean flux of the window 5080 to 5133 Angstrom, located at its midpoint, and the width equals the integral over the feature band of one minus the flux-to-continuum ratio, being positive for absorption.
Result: 2.9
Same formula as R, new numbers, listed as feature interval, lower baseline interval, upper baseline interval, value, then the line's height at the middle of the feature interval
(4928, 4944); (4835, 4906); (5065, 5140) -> 0.16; 51.6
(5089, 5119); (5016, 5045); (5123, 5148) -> 0.03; 52.5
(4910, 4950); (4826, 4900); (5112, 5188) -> 0.13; 52.4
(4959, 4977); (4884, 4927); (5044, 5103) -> 0.16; 50.8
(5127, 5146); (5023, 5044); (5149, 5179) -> -0.02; 52.2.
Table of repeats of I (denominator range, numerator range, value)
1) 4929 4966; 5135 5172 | 1.19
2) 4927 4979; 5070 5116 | 1.13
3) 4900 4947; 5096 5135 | 1.09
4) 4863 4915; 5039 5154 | 0.99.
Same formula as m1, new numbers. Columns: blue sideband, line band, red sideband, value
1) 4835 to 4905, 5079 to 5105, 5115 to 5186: 0.6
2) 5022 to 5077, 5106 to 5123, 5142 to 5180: 0.1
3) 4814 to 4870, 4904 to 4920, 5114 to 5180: 0.0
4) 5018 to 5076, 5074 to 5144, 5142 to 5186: -0.1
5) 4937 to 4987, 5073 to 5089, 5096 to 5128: 0.0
